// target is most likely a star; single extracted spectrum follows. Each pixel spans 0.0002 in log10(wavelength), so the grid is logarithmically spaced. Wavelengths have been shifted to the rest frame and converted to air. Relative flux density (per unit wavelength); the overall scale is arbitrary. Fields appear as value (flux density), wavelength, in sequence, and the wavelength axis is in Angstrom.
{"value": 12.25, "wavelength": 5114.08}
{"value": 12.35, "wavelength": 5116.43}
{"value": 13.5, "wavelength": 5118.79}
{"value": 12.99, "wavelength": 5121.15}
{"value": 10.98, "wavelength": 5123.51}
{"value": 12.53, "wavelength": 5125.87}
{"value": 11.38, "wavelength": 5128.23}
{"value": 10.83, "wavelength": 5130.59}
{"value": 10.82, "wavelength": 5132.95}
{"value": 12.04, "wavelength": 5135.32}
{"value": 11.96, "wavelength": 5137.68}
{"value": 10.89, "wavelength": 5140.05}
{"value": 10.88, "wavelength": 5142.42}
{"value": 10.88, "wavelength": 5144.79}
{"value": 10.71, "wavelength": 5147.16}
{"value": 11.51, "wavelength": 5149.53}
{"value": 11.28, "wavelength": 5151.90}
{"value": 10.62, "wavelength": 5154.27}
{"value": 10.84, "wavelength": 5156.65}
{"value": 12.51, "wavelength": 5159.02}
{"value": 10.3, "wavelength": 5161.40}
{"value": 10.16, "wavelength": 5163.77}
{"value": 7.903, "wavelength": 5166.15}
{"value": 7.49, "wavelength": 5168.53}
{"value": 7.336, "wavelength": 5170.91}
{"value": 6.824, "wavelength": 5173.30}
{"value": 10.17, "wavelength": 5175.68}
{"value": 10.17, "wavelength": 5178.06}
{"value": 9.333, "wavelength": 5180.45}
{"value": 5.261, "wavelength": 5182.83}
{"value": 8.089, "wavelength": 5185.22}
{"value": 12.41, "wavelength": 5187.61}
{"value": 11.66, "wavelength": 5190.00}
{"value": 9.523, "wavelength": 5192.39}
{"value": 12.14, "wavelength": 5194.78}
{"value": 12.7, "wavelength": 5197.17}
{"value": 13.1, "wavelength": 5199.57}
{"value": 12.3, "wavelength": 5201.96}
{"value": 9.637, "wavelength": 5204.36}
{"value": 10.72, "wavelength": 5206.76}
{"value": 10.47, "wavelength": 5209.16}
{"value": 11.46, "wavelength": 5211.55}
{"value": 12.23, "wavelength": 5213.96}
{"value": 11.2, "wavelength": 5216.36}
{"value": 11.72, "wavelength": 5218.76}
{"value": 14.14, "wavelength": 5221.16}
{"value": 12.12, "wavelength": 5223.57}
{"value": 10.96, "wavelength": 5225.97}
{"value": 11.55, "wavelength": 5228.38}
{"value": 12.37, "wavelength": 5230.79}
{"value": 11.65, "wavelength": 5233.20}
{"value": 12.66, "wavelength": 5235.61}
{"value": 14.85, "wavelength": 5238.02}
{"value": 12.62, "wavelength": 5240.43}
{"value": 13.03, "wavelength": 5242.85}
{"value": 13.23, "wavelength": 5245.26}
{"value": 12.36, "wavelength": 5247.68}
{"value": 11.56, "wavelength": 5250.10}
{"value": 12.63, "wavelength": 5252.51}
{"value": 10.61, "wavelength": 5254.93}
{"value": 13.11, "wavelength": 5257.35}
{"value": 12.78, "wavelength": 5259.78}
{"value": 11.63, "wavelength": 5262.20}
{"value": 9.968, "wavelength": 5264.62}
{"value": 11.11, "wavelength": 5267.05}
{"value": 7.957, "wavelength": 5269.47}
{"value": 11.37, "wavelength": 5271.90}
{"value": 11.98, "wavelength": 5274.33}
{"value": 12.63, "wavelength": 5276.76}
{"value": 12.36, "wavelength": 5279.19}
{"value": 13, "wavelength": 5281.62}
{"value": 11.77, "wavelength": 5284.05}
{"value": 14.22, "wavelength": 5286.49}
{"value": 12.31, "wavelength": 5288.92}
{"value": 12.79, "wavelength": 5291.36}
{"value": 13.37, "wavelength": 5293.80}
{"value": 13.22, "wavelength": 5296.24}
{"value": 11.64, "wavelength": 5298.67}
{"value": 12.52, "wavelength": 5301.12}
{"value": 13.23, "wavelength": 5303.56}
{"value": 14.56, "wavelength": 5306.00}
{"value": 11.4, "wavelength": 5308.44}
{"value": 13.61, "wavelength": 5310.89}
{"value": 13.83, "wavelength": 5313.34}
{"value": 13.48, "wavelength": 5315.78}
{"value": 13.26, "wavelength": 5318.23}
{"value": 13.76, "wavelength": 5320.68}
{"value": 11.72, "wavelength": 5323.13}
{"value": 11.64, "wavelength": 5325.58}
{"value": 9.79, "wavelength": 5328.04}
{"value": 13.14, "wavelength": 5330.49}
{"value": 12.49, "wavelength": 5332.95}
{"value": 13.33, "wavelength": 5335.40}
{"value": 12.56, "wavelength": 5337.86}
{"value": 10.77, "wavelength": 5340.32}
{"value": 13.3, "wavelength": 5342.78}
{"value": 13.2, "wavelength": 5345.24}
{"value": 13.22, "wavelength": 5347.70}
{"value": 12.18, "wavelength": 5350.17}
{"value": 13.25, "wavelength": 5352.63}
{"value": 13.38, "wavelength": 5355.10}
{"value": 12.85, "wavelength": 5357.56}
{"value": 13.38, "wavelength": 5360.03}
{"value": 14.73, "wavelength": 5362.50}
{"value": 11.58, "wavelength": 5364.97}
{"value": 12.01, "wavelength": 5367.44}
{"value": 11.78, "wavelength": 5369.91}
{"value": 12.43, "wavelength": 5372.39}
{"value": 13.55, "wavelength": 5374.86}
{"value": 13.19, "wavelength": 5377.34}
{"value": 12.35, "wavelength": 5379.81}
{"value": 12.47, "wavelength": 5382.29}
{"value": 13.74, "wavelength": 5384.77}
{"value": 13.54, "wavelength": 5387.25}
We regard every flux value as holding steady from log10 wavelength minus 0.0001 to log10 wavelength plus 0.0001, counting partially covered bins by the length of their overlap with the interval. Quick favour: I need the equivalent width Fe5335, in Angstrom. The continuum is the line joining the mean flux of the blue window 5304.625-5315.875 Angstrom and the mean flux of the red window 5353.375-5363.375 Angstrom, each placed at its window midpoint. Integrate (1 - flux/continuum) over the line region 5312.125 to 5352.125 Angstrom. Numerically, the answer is 2.5 Angstrom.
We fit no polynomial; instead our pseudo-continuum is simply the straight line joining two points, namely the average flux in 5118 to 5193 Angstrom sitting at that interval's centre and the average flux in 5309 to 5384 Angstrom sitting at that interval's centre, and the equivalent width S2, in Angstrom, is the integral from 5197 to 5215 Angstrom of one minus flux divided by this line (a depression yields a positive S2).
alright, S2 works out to -0.8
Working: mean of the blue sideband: 10.4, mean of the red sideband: 12.7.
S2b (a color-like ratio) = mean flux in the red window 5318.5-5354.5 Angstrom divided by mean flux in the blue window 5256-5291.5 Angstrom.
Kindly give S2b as 1.0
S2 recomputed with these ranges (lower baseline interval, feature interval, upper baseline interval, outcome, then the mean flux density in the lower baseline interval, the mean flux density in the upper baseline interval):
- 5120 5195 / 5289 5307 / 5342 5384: -1.3 Angstrom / 10.4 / 12.9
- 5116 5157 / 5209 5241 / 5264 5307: -0.7 Angstrom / 11.5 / 12.2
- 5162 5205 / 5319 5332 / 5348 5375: 0.1 Angstrom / 9.8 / 12.8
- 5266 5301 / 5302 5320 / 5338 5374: -1.4 Angstrom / 12.1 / 12.7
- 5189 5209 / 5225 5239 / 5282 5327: -0.5 Angstrom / 11.4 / 12.9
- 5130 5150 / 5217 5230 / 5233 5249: 0.6 Angstrom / 11.2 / 13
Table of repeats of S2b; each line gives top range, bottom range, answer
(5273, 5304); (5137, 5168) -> 1.18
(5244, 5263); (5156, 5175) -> 1.34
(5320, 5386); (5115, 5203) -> 1.18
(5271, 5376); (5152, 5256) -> 1.15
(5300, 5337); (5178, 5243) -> 1.12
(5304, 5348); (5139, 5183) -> 1.29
